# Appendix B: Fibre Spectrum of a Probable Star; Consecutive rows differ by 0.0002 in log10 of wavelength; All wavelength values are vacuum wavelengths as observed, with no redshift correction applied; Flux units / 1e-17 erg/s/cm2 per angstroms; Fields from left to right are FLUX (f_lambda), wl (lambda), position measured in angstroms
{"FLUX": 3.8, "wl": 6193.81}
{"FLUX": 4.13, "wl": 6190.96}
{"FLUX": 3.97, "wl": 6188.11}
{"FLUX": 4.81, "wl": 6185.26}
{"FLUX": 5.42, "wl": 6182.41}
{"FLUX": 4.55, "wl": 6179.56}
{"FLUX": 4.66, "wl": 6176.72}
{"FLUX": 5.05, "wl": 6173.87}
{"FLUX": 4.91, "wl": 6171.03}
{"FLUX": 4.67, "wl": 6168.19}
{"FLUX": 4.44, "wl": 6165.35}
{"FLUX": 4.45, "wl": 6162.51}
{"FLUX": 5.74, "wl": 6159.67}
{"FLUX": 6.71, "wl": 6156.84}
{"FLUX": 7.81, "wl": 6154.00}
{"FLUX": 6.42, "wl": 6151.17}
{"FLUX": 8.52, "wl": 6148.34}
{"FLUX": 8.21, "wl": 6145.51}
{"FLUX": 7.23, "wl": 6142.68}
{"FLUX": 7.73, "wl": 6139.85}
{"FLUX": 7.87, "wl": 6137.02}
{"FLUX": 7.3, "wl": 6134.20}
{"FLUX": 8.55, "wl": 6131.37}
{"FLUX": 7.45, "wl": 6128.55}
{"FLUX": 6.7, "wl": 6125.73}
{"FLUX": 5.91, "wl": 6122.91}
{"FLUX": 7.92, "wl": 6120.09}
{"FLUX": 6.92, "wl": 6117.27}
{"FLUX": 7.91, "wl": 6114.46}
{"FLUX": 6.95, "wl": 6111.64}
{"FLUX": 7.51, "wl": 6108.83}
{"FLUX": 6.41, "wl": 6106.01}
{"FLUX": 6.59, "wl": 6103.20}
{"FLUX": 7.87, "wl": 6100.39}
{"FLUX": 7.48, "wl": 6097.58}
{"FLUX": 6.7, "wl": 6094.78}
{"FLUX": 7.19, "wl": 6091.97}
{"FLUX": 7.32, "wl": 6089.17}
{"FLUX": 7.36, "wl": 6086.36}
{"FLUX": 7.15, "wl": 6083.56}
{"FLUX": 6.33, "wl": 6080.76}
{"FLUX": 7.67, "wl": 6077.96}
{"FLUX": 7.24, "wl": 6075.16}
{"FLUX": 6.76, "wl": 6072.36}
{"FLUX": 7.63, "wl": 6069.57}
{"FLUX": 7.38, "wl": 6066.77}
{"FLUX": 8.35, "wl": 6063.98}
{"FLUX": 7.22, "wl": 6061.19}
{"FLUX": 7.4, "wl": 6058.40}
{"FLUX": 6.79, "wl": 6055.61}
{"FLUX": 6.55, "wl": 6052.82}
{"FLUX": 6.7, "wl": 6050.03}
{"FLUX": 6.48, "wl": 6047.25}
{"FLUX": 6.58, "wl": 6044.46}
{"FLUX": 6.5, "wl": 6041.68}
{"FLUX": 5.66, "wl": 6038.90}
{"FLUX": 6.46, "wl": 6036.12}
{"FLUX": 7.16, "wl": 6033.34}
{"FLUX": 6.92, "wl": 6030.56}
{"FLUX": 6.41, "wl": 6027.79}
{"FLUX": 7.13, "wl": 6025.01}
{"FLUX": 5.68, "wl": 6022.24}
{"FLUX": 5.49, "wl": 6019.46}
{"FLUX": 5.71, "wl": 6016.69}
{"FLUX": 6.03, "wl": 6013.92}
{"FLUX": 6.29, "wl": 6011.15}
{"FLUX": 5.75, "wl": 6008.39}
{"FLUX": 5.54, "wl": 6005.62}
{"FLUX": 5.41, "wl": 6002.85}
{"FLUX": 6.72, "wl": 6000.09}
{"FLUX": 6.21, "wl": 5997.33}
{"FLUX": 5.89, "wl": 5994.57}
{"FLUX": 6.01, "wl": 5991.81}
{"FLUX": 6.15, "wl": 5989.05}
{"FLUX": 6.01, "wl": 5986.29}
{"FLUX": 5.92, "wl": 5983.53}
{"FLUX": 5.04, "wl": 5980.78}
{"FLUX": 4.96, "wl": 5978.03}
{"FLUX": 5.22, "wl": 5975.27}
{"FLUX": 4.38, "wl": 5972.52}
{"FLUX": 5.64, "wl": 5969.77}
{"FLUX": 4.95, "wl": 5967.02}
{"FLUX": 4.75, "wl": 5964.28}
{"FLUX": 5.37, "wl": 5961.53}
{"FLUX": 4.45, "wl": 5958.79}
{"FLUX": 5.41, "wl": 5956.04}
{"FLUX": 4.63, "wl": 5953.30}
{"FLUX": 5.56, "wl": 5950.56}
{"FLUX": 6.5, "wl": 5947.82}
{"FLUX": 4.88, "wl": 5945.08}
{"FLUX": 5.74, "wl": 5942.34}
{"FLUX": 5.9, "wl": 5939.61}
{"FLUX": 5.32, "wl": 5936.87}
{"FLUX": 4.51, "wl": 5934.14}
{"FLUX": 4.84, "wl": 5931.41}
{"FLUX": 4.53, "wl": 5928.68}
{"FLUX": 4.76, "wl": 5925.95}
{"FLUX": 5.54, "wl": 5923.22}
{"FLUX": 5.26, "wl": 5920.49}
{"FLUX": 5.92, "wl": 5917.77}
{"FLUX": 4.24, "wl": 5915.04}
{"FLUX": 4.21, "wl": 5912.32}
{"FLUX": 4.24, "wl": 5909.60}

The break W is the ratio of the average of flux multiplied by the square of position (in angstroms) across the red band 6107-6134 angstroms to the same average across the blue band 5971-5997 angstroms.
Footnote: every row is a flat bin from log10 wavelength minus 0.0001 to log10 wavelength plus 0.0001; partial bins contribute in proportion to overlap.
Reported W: 1.38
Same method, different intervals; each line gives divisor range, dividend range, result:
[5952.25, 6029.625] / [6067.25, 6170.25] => 1.30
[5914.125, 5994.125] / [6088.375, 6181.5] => 1.35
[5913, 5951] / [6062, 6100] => 1.47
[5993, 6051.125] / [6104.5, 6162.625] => 1.20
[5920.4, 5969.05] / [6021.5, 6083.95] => 1.38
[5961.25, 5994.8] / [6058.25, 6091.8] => 1.40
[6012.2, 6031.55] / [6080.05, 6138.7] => 1.20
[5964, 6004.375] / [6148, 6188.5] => 1.03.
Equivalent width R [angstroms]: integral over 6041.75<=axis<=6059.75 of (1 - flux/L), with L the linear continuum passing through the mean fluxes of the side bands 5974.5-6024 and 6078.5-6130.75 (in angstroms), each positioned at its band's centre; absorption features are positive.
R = -0.8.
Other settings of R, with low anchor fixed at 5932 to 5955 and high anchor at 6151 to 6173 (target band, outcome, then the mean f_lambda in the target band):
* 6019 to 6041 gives -3.8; 6.4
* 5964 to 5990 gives 0.4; 5.31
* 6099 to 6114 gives -4.3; 7.12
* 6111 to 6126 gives -4.2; 7.08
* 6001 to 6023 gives -1.3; 5.76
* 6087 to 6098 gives -3.3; 7.16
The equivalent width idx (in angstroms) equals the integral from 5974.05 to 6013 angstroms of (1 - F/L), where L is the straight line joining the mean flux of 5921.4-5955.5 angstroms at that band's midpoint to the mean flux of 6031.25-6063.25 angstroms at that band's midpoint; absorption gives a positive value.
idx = 1.2 angstroms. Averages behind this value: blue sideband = 5.23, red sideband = 6.72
